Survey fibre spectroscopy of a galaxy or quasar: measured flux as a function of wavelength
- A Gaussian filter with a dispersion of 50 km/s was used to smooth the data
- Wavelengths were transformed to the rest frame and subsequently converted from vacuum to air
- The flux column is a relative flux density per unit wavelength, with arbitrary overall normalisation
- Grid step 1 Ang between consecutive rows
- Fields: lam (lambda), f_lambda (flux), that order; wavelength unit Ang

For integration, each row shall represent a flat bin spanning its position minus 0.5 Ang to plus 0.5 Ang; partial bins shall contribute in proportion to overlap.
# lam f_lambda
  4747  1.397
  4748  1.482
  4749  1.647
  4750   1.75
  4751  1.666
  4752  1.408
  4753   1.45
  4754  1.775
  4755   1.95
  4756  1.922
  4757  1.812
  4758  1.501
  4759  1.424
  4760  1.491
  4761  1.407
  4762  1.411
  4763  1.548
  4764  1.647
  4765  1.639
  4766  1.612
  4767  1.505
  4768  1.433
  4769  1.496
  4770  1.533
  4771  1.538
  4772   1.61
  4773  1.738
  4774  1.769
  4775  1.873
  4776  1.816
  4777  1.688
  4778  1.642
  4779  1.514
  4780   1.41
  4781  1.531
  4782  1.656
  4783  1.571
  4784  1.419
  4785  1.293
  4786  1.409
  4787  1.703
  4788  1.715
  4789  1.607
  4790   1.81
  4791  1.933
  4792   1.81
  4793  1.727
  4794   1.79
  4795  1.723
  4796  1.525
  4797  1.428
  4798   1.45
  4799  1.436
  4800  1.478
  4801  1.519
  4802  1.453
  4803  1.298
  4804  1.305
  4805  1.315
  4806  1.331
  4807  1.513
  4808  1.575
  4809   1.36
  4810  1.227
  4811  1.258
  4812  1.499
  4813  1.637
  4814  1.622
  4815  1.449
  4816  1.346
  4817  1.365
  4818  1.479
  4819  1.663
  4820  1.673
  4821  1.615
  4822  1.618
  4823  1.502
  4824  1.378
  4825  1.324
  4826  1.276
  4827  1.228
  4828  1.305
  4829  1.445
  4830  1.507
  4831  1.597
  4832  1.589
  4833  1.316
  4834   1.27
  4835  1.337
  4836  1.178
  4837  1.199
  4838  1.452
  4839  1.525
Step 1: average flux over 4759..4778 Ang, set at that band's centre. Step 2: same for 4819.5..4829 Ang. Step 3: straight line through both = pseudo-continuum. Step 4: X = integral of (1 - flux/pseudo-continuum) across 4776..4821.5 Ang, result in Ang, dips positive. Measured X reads -0.7 Ang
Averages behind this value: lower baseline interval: 1.59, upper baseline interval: 1.44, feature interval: 1.53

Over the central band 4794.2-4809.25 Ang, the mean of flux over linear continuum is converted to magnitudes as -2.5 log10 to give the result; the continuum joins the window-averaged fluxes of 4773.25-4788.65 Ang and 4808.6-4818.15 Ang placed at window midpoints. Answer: 0.02 mag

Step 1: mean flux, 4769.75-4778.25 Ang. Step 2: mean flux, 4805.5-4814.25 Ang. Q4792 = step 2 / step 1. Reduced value 0.9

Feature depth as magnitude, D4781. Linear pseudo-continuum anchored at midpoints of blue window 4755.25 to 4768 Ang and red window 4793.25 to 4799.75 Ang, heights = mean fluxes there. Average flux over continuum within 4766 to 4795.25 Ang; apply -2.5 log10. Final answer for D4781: -0.04 mag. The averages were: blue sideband 1.58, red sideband 1.56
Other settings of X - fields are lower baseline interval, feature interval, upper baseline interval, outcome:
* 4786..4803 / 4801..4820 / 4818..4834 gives 1.2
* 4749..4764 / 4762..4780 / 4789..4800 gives 0.2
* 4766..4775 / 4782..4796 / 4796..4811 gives -1.5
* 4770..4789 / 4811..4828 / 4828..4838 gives -0.4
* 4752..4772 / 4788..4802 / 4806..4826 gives -1.1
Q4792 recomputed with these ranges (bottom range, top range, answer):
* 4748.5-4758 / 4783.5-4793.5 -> 0.97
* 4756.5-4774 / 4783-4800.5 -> 1.03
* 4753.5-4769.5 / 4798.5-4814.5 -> 0.89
